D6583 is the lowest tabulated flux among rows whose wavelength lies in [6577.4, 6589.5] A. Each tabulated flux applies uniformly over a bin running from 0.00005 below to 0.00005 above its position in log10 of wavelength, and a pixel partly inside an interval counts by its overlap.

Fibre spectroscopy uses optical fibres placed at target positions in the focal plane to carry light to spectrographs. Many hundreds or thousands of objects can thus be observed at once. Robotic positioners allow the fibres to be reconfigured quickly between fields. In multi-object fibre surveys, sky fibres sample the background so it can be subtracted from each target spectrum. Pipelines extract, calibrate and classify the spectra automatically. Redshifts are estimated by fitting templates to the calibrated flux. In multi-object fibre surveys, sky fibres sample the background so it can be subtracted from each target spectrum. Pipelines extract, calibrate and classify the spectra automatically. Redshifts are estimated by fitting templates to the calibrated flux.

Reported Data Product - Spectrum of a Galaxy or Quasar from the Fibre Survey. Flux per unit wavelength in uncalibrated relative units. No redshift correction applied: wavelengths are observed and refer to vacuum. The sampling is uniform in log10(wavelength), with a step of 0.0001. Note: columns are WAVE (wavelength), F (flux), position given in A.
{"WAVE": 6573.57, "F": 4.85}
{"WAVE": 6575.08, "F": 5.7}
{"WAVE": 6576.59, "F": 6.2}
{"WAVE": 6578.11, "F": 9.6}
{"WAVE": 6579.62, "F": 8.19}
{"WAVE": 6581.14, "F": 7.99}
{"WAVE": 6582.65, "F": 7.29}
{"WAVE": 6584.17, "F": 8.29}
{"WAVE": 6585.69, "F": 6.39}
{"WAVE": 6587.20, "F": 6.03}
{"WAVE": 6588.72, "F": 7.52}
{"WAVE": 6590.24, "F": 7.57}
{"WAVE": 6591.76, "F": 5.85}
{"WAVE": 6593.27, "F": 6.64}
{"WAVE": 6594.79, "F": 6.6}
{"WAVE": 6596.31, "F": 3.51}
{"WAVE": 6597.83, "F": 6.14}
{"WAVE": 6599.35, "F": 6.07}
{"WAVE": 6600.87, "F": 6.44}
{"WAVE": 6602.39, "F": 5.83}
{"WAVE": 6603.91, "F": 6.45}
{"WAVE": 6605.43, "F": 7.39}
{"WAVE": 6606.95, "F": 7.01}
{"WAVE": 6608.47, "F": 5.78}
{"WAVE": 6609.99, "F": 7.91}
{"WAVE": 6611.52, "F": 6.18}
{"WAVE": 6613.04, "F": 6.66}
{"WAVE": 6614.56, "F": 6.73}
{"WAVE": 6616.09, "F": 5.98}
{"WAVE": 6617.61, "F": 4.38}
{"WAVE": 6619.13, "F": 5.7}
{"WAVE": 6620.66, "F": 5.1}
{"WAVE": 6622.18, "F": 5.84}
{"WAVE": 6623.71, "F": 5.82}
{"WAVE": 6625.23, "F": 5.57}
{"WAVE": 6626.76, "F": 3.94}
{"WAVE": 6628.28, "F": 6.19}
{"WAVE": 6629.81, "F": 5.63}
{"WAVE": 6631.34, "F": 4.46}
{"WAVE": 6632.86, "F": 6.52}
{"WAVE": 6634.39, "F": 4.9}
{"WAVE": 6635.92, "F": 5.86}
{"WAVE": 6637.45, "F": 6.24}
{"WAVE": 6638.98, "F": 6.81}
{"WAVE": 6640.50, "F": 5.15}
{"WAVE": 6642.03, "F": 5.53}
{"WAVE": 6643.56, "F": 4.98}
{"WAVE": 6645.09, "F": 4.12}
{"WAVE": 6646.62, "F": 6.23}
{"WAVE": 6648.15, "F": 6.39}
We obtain 6.03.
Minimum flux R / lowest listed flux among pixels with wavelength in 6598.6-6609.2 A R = 5.78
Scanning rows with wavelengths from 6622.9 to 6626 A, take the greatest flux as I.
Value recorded 5.82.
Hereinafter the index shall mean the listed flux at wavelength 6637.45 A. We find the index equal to 6.24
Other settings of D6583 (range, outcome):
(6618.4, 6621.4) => 5.1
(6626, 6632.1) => 3.94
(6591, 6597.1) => 3.51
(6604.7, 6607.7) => 7.01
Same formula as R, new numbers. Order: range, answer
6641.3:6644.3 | 4.98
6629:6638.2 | 4.46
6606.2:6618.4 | 4.38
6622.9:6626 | 5.57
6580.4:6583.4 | 7.29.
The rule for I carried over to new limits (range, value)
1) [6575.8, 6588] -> 9.6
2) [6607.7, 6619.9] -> 7.91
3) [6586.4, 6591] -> 7.57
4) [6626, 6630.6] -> 6.19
